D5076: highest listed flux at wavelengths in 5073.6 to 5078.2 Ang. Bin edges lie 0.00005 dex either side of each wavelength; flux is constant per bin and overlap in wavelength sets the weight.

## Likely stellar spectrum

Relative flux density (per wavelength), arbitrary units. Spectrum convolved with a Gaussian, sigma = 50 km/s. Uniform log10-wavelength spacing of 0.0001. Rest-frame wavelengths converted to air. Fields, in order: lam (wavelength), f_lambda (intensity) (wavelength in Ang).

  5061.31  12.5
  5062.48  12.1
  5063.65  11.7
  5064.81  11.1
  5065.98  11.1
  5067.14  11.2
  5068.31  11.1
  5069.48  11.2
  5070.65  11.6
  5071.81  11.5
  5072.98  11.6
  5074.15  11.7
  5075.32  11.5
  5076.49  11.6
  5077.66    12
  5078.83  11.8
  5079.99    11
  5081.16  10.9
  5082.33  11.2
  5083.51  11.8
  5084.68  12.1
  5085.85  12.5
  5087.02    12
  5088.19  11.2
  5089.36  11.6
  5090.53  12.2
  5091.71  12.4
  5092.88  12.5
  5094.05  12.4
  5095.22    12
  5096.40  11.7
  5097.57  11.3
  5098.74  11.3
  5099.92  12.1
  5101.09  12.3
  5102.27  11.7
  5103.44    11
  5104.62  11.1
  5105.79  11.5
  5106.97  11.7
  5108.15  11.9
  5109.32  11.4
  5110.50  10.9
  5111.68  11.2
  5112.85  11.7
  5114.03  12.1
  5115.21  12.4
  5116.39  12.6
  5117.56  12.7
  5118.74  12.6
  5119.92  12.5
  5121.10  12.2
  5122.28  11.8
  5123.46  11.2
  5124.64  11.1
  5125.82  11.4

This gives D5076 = 12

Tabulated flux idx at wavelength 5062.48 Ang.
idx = 12.1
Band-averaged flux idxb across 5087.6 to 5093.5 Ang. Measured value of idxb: 12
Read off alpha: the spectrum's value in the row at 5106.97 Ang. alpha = 11.7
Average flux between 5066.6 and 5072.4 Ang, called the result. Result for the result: 11.3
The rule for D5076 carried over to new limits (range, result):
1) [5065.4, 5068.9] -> 11.2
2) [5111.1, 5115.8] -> 12.4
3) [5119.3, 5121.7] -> 12.5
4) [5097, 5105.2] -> 12.3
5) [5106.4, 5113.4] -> 11.9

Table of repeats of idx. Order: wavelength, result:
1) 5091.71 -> 12.4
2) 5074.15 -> 11.7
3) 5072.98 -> 11.6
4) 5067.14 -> 11.2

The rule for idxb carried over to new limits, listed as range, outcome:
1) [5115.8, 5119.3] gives 12.7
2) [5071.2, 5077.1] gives 11.6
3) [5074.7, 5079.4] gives 11.7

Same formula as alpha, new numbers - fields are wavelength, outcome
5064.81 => 11.1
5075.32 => 11.5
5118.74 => 12.6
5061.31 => 12.5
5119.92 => 12.5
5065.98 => 11.1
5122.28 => 11.8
